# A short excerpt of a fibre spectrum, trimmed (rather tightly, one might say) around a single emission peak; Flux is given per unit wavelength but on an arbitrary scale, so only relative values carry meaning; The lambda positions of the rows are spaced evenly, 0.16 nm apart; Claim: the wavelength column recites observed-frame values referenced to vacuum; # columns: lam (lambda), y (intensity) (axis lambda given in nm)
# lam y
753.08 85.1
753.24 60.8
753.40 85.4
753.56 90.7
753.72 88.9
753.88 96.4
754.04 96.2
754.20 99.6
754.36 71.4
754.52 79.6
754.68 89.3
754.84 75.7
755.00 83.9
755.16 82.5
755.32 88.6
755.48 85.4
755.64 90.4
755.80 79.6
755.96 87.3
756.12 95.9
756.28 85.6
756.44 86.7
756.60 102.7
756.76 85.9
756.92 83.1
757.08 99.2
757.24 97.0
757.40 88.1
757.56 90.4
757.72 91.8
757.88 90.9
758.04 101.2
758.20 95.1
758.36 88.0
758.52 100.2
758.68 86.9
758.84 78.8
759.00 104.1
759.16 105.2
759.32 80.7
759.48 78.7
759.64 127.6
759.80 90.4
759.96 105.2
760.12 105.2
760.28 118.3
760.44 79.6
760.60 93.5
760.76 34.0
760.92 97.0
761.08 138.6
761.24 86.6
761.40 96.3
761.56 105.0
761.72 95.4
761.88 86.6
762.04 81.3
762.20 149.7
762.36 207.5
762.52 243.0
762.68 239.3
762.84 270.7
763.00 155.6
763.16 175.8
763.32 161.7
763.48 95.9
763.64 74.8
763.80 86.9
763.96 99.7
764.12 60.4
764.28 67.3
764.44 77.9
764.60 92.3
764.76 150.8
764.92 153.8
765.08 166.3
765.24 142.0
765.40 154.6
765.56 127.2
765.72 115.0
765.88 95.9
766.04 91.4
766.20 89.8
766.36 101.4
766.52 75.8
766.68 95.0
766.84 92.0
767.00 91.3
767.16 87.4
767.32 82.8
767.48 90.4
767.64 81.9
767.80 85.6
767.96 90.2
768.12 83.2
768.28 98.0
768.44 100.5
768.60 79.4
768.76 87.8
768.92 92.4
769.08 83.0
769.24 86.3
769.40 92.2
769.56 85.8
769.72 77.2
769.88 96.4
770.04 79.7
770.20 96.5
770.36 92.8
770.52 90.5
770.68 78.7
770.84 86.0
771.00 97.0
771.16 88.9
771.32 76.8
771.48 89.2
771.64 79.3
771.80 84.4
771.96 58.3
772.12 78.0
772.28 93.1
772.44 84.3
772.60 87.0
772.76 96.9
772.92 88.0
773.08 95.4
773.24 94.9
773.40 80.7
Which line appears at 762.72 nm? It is Halpha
